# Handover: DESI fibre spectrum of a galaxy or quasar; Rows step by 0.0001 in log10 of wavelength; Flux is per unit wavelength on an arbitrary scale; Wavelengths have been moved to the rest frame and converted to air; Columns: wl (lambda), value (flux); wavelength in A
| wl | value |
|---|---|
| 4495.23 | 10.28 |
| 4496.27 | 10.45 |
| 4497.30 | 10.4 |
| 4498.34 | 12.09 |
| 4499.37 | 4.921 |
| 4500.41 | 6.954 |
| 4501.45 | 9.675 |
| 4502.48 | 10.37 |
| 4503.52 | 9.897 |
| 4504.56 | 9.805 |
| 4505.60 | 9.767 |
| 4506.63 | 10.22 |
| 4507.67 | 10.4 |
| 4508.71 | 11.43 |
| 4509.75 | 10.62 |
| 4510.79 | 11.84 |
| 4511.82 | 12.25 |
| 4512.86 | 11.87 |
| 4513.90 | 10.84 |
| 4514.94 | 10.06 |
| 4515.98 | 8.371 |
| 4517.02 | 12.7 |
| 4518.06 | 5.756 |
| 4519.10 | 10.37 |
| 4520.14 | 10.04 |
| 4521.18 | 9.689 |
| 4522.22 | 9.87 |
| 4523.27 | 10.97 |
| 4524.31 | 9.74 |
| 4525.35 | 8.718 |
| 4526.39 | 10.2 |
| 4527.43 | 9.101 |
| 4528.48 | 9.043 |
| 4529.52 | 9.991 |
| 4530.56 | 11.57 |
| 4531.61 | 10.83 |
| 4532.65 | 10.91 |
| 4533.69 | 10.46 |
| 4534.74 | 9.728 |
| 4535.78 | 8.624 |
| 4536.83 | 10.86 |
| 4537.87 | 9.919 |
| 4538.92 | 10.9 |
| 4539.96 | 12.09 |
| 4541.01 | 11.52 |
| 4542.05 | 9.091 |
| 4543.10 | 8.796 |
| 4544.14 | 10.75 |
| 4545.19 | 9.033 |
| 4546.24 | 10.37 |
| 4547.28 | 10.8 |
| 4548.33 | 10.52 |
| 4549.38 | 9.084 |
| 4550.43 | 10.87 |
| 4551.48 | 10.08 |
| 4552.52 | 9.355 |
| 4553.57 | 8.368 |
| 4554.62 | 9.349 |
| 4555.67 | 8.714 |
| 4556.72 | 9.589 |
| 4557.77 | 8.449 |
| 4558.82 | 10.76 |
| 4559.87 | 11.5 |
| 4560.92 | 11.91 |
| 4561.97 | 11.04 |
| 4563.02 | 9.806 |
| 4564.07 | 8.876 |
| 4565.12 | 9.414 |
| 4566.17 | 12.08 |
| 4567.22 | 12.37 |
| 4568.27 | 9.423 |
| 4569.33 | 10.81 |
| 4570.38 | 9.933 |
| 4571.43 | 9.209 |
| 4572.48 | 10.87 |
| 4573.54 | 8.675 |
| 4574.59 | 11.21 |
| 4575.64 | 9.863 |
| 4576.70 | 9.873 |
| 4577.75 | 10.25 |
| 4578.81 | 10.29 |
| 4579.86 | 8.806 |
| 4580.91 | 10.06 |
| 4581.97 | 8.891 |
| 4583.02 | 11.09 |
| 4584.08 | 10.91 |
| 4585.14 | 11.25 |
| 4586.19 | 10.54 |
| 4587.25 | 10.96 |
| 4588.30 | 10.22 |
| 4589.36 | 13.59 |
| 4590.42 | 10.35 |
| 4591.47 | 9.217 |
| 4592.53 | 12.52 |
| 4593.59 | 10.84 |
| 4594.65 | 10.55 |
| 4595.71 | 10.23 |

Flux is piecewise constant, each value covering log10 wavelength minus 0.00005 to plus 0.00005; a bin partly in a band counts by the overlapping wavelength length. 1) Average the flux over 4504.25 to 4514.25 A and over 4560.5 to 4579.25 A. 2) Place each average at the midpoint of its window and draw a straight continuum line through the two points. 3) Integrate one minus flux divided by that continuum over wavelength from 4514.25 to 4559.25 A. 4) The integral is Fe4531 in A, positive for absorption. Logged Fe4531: 3.1 A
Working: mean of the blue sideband 10.9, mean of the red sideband 10.3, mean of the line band 9.91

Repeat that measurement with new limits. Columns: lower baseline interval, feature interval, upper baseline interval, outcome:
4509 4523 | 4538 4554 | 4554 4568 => 0.3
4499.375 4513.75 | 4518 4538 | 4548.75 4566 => 0.3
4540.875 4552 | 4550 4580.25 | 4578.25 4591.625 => 0.6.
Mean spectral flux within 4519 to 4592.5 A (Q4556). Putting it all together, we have 10.2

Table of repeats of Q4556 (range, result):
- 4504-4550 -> 10.2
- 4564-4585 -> 10.2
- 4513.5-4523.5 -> 9.82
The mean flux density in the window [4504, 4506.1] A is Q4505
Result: 9.76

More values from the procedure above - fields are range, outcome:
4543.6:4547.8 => 10.2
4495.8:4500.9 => 8.97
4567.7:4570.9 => 10.1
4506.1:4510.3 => 10.7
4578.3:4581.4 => 9.74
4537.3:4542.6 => 10.7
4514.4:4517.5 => 10.3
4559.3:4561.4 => 11.7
